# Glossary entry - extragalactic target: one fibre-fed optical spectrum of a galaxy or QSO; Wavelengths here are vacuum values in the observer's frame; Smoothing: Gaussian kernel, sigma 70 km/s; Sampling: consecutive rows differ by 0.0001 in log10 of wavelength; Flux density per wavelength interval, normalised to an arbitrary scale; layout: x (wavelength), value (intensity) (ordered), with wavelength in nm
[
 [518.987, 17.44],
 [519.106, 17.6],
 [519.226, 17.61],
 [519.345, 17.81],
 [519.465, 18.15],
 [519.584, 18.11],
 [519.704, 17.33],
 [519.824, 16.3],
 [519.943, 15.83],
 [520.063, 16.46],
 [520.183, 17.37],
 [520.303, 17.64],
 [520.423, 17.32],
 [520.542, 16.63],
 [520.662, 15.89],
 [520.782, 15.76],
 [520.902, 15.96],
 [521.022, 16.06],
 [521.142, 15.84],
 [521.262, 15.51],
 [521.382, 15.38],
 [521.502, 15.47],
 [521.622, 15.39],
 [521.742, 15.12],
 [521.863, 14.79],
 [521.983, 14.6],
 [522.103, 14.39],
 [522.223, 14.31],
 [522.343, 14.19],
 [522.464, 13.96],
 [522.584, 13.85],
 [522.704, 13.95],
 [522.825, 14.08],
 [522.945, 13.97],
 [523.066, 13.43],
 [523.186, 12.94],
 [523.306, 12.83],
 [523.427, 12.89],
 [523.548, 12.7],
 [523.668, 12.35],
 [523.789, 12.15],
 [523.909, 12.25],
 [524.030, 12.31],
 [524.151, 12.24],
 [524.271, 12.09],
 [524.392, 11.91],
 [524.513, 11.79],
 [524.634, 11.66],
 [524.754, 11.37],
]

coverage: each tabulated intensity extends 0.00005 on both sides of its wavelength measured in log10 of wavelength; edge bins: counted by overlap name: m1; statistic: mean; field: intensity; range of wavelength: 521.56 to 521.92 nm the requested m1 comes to 15.1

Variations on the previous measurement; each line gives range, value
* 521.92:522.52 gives 14.3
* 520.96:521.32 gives 15.8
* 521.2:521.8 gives 15.4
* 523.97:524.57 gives 12.1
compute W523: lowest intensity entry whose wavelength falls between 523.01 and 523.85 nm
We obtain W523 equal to 12.15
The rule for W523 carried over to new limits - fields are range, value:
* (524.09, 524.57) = 11.79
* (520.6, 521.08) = 15.76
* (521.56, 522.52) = 13.96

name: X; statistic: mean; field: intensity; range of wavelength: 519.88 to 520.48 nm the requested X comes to 16.9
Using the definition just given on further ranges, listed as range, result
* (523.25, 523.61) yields 12.8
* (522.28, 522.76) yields 14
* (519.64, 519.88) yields 16.8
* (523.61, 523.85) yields 12.3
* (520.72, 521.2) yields 15.9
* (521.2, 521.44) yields 15.5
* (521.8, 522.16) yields 14.6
